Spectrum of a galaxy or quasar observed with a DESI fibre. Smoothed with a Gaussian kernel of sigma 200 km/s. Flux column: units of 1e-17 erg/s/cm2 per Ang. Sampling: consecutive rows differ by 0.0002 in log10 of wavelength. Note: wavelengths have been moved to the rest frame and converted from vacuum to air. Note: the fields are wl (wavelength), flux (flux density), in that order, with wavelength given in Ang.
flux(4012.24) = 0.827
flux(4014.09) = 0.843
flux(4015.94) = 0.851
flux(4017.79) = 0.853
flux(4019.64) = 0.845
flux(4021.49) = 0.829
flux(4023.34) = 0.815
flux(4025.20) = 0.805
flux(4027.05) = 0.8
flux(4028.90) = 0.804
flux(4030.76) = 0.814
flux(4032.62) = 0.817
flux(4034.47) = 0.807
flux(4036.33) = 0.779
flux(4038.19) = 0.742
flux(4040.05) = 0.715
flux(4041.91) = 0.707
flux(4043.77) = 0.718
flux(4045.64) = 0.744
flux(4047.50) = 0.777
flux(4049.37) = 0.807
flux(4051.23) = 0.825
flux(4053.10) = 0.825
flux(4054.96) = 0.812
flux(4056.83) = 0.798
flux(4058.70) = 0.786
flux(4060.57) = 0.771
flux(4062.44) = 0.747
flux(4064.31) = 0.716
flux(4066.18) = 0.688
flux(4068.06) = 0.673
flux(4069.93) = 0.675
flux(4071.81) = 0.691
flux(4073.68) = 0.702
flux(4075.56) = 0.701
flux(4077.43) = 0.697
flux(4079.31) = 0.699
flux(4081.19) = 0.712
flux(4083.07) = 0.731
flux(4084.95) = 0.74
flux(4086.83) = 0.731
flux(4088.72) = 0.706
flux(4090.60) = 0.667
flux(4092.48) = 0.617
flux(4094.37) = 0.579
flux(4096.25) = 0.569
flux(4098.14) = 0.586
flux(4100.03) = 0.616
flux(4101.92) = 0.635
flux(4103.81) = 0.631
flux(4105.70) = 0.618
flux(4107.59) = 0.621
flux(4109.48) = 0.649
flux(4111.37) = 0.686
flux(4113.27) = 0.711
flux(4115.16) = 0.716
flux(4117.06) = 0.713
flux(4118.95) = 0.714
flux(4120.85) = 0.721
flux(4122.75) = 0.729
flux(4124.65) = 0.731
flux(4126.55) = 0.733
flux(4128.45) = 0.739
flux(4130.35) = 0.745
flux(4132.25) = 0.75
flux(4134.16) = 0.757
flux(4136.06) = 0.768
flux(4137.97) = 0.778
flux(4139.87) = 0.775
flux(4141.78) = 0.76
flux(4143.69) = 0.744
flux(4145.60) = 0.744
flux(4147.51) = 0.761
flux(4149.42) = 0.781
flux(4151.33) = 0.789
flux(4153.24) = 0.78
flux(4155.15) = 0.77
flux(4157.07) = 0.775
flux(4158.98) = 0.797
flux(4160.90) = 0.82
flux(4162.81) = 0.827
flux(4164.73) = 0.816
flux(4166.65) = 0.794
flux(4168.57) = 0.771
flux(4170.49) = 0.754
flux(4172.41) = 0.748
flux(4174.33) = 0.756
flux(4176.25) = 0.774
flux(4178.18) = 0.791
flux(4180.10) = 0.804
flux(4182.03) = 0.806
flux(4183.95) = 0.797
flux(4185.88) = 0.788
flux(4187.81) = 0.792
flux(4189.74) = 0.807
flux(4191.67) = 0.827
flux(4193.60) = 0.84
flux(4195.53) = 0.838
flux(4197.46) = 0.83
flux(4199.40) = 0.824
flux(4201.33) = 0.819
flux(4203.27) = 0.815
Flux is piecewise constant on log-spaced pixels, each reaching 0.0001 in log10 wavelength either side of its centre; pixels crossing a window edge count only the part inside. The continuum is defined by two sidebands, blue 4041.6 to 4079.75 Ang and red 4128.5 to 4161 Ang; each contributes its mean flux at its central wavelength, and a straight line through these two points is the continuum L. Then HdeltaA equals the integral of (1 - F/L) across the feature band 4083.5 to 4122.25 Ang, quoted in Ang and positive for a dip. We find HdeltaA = 4.7 Ang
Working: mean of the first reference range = 0.742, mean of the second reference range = 0.768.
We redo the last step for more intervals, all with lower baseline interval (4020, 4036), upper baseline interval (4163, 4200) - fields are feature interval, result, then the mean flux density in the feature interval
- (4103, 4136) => 4.01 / 0.706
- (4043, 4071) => 1.79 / 0.757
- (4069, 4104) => 5.99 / 0.668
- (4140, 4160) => 0.76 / 0.77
